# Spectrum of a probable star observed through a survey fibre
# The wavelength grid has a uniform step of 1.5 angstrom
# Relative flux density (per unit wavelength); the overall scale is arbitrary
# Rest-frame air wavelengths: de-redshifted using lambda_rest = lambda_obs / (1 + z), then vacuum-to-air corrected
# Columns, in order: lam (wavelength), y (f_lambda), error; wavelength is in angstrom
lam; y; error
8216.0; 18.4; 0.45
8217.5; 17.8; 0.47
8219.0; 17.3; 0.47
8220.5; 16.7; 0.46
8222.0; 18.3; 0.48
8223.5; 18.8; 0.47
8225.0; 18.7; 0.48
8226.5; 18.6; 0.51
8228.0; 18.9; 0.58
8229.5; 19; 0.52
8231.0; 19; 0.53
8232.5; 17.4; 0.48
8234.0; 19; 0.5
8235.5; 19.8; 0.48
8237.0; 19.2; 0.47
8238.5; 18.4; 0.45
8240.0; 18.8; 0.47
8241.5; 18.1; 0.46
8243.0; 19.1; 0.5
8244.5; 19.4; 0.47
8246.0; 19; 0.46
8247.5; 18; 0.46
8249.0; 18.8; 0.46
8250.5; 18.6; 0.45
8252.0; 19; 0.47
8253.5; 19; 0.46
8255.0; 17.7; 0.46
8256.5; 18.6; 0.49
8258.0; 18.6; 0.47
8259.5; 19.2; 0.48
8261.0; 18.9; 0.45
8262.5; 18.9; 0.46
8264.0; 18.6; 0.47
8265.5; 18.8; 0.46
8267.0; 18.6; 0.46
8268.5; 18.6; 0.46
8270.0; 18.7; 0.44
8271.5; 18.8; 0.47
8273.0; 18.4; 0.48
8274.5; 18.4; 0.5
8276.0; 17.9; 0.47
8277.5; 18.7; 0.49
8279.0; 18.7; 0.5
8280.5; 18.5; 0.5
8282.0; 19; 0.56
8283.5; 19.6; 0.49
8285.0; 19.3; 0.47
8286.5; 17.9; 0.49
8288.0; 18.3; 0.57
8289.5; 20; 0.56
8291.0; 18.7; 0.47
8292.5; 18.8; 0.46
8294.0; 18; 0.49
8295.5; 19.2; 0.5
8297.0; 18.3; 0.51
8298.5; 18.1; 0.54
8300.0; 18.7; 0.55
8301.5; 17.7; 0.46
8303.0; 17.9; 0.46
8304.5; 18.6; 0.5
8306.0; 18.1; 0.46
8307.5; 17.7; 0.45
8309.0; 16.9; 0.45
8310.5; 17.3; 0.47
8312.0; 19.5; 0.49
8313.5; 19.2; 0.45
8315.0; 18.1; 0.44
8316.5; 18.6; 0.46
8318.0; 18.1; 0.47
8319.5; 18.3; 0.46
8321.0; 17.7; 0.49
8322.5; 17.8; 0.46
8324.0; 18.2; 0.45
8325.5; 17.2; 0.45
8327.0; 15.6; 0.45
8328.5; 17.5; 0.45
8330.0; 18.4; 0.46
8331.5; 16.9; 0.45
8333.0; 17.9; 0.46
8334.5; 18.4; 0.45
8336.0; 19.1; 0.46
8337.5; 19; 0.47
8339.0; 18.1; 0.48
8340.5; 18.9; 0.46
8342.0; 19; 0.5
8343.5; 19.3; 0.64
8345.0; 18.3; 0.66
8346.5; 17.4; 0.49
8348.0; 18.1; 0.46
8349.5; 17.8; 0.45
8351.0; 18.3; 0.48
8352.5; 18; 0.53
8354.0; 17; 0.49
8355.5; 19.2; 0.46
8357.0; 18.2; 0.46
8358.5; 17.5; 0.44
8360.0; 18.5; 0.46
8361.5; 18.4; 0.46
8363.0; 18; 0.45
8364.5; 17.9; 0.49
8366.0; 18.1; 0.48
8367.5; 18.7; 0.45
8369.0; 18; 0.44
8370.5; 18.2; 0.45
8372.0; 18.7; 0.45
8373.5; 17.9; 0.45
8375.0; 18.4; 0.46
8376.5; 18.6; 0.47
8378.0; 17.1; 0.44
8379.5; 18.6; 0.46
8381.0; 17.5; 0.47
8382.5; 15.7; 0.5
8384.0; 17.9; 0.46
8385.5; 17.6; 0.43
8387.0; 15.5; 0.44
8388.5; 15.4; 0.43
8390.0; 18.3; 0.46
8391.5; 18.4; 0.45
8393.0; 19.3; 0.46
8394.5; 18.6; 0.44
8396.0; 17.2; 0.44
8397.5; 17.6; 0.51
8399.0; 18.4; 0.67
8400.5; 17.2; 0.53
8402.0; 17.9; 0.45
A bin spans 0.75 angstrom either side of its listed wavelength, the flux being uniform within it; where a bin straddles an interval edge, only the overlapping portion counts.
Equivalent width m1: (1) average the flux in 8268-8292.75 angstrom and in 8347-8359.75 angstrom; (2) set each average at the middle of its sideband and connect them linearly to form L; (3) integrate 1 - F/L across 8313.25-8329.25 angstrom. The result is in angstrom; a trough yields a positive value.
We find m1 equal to 0.46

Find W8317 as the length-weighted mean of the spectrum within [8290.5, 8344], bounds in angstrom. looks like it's 18.2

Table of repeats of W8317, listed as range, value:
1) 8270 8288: 18.6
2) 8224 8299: 18.7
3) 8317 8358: 18.1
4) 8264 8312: 18.5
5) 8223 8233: 18.7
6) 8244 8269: 18.7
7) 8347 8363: 18.1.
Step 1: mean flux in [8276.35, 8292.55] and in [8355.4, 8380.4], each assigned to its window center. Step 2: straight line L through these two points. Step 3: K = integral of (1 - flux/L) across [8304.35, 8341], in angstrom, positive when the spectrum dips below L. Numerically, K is 1.0 angstrom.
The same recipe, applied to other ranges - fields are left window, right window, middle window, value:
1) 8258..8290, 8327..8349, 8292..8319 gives 0.3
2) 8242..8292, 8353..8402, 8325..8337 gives 0.4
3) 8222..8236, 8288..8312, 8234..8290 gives -0.6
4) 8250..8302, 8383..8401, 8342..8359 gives -0.2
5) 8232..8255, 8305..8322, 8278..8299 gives -0.4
